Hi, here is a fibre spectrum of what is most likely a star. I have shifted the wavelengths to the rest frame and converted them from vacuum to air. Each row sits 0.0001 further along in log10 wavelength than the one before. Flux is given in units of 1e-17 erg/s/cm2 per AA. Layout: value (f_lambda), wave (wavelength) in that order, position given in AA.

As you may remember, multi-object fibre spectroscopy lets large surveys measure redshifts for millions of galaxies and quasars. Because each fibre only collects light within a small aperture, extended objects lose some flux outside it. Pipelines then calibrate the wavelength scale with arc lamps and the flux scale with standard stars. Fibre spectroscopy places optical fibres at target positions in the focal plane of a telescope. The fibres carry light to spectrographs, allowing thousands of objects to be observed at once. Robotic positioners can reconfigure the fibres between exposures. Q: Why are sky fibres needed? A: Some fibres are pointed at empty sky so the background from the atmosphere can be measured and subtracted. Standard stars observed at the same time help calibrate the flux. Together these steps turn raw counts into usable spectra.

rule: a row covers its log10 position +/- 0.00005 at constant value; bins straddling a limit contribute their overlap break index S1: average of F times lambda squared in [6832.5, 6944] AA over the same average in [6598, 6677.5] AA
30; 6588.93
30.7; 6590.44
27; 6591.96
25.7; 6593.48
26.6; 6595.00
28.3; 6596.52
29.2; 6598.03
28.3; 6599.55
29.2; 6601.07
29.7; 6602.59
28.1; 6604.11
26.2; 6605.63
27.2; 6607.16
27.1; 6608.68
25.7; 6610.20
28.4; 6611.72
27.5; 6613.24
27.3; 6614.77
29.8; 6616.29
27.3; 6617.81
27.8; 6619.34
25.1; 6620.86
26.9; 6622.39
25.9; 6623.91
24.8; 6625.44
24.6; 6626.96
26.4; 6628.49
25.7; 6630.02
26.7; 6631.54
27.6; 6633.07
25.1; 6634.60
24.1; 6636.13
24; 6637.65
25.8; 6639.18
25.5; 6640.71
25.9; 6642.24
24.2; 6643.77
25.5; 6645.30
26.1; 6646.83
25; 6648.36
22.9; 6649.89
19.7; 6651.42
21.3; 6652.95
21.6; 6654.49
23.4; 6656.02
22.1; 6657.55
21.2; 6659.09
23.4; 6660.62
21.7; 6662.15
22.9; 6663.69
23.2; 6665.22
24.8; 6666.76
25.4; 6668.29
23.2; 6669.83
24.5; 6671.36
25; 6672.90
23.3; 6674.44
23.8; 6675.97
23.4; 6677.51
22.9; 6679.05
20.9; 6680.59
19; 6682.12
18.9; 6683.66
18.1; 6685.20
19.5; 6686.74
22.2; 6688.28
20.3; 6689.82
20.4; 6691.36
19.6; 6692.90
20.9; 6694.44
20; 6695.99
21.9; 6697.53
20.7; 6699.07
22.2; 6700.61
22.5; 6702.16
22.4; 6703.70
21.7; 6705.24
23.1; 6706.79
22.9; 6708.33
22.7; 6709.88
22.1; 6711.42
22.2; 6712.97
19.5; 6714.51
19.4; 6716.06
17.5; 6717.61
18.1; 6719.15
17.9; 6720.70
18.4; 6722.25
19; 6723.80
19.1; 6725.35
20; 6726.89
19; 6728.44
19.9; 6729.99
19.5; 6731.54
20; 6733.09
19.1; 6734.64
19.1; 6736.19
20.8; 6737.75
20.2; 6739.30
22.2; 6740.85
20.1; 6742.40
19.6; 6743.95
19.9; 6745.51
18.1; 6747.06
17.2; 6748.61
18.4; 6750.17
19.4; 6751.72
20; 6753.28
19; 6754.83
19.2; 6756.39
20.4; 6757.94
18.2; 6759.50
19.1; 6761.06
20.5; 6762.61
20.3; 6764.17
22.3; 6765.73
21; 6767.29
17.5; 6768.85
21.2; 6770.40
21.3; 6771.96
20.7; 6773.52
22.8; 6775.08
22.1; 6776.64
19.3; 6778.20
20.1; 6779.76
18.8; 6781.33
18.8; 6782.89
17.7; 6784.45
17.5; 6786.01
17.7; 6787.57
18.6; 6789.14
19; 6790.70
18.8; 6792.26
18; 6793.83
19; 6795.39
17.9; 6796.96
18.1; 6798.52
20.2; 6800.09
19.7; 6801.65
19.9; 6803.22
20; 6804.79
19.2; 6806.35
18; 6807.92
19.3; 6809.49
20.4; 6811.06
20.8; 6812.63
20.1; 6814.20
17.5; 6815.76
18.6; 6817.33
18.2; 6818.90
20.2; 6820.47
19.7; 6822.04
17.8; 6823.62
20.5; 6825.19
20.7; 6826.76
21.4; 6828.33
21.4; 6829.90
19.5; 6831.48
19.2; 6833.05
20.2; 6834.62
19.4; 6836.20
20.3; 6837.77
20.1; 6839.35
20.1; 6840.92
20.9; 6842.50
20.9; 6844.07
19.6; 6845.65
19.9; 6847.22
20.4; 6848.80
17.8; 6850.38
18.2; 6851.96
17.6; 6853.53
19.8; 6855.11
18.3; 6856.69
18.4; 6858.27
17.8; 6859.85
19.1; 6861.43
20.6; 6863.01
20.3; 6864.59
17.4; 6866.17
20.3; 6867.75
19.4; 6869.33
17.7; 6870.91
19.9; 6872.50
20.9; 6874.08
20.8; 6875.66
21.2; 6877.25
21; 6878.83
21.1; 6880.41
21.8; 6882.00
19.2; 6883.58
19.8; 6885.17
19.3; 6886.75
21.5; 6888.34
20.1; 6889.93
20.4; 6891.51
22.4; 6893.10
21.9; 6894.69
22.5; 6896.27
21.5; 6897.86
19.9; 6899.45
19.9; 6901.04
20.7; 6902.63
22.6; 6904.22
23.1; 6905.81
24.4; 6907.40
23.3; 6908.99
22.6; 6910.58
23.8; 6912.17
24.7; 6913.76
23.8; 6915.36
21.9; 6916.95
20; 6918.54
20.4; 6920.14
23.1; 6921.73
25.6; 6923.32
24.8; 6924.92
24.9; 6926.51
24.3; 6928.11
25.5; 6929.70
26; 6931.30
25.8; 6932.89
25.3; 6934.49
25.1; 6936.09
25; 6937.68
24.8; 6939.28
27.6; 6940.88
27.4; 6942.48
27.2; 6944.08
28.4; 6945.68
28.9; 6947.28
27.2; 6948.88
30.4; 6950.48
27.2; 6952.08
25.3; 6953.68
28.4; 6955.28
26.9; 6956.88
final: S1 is 0.92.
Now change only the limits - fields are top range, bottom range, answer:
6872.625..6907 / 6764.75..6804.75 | 1.11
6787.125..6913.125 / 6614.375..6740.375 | 0.94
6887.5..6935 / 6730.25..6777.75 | 1.20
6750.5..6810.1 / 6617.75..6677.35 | 0.83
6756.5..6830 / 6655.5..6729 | 0.94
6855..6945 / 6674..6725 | 1.13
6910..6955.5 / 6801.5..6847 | 1.32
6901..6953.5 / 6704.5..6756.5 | 1.32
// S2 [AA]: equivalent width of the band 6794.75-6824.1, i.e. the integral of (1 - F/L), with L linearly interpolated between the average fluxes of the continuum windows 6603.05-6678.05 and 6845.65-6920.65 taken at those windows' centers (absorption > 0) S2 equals 3.7 AA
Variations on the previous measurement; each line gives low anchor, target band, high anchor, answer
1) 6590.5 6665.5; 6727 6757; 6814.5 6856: 3.8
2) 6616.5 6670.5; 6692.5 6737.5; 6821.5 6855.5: 4.8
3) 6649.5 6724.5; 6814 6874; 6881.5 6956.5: 9.4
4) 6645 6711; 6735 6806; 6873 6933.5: 8.6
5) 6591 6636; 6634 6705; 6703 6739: 2.6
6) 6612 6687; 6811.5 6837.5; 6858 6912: 2.3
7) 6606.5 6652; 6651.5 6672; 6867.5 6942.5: 2.1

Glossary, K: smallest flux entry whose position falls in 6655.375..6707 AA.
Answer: 18.1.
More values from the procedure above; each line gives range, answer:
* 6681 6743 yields 17.5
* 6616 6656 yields 19.7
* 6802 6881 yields 17.4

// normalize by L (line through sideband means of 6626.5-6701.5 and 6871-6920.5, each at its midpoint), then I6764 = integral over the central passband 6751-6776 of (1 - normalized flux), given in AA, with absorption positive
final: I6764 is 2.38 AA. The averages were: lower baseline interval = 23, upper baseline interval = 21.4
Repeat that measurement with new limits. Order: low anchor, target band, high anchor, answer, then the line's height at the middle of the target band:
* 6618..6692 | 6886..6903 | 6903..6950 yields 2.5 AA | 24.6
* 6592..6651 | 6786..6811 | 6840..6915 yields 3.9 AA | 22.4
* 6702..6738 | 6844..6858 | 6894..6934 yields 2.0 AA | 22.2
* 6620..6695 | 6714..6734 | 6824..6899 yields 2.9 AA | 22.3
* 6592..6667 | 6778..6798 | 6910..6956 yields 5.5 AA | 25.5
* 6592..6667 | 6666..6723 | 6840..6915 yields 6.8 AA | 24.3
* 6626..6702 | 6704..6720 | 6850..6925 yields 1.1 AA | 22.5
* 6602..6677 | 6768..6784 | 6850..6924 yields 1.8 AA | 22.7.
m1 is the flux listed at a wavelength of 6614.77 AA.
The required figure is 27.3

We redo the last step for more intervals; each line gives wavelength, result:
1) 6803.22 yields 19.9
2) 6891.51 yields 20.4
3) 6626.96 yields 24.6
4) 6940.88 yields 27.6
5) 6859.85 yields 17.8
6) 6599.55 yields 28.3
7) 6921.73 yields 23.1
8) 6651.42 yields 19.7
